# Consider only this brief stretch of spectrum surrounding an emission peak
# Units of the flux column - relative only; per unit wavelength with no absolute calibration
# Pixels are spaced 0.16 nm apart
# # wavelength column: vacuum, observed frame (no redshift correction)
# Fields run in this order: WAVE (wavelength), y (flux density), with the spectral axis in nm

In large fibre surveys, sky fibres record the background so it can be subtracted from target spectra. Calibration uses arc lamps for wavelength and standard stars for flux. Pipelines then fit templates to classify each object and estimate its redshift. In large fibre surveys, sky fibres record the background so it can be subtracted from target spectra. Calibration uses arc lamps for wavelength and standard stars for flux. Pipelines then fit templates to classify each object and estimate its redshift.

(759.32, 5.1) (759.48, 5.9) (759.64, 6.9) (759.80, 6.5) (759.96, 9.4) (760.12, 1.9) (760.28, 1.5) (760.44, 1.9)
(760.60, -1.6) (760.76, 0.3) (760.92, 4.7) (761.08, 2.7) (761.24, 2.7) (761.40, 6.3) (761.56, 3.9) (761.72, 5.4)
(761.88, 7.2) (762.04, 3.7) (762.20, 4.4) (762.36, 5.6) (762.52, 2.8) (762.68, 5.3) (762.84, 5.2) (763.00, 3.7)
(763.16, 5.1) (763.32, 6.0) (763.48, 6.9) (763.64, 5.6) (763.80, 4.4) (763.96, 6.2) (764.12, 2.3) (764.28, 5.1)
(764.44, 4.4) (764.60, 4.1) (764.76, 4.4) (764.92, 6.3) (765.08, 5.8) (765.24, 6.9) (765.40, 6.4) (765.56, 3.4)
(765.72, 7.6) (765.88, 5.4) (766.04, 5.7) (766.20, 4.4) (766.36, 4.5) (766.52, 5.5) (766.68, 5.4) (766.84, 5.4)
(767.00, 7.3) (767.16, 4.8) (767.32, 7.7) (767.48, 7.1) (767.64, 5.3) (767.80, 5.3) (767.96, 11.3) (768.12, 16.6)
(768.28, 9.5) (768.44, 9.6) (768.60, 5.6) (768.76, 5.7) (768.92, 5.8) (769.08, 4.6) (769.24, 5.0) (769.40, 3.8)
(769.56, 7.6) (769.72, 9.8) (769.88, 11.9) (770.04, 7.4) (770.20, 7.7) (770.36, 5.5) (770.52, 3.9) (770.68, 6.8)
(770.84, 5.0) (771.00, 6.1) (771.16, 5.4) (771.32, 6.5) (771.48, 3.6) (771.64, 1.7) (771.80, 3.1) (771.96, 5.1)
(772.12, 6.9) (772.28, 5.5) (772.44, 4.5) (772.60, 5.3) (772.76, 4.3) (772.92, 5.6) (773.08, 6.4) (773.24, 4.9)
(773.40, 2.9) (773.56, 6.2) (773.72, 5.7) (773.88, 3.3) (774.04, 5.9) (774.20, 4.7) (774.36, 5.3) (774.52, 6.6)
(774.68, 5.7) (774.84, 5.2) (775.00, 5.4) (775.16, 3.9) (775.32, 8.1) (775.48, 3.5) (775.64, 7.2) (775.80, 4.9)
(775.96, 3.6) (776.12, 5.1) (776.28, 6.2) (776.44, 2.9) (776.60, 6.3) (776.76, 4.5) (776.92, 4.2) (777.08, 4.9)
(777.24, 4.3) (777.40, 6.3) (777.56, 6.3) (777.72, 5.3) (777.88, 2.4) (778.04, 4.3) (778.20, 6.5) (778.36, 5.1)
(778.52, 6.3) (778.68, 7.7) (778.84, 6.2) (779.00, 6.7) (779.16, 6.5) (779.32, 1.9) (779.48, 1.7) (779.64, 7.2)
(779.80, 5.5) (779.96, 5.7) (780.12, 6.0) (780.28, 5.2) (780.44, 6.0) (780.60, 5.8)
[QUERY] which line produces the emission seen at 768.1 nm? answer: [S II] 6716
